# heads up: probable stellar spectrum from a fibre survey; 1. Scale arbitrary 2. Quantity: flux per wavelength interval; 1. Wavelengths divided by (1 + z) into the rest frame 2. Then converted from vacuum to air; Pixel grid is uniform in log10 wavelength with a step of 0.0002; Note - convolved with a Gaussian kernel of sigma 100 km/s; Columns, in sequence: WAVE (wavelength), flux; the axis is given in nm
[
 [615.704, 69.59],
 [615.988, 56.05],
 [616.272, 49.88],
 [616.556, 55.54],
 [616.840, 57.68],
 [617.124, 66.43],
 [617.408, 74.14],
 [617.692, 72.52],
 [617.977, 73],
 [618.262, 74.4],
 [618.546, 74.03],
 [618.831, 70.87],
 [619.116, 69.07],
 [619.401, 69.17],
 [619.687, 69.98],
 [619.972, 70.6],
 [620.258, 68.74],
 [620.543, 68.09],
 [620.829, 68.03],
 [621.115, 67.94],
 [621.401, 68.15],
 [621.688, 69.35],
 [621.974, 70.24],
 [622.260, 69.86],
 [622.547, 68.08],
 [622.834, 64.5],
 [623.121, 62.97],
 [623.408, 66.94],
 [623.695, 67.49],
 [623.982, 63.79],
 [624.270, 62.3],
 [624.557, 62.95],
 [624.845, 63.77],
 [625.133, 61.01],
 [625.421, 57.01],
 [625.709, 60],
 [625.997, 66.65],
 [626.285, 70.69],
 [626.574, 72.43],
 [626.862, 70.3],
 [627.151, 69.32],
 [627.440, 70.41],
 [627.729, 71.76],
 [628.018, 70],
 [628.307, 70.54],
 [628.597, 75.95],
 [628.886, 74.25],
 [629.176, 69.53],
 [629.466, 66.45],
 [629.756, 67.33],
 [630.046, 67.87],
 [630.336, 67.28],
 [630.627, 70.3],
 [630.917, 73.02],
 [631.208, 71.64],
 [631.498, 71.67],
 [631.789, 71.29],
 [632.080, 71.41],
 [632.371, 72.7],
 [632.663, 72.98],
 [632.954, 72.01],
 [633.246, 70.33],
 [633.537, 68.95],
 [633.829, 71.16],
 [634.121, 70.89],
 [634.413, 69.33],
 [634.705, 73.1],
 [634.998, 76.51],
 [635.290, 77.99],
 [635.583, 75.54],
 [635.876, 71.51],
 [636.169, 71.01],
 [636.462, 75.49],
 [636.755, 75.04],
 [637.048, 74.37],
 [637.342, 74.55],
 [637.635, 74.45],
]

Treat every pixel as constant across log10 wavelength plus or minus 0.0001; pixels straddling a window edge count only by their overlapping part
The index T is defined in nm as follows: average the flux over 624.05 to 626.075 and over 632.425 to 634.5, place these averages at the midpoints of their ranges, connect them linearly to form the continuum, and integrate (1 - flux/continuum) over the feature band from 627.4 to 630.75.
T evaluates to -0.20 nm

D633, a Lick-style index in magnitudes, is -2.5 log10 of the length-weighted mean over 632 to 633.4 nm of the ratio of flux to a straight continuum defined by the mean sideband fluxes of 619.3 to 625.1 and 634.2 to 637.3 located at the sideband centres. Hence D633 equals 0.01 mag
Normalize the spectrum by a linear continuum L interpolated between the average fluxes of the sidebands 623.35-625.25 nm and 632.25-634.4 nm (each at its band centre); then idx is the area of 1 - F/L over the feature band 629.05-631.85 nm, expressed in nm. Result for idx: -0.030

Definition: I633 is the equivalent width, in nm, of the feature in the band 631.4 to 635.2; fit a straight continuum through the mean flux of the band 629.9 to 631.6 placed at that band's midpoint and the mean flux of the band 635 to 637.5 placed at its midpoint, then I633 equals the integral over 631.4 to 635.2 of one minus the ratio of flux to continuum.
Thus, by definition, 0.024 nm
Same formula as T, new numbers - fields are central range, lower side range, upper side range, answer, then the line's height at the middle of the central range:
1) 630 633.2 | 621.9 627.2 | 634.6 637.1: 0.001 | 71.2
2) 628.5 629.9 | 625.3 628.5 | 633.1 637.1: -0.019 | 69.6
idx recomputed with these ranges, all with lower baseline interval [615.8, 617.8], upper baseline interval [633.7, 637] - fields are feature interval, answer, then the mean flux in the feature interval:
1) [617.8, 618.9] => -0.18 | 73.2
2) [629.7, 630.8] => 0.03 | 68.4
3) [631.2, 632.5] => -0.01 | 71.8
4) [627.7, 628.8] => -0.05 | 72.2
